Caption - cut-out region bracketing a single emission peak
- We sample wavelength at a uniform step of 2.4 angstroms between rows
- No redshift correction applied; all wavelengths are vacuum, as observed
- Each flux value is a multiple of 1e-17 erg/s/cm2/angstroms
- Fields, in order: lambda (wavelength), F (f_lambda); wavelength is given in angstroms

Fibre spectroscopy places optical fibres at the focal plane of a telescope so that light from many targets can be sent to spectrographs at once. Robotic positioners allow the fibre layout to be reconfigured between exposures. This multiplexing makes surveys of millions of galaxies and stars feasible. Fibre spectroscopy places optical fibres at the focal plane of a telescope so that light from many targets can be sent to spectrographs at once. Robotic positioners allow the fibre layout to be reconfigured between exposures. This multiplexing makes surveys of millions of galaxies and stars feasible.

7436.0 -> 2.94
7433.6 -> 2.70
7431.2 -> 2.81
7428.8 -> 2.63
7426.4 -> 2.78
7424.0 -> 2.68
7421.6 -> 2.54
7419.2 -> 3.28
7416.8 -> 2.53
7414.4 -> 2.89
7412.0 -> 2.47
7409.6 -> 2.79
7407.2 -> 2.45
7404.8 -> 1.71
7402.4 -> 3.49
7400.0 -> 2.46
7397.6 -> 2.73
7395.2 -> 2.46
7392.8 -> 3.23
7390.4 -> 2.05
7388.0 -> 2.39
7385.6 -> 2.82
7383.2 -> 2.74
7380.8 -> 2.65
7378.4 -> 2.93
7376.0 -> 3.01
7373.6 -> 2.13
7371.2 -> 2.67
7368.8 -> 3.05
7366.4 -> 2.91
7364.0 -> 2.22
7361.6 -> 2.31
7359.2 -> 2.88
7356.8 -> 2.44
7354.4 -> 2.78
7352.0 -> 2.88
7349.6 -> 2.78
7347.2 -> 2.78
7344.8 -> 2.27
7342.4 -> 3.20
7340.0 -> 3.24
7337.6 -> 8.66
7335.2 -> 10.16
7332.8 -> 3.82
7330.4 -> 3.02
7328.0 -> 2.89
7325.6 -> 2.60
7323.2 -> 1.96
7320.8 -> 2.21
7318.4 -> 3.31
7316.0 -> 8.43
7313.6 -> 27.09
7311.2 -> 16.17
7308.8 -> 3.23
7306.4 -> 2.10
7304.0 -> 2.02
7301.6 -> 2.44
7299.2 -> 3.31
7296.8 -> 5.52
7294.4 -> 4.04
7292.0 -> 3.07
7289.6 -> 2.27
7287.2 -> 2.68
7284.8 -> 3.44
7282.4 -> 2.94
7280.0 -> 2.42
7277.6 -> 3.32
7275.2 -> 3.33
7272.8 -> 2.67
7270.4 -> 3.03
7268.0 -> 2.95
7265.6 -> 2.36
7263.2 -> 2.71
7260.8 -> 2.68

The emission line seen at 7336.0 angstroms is [N II] 6583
